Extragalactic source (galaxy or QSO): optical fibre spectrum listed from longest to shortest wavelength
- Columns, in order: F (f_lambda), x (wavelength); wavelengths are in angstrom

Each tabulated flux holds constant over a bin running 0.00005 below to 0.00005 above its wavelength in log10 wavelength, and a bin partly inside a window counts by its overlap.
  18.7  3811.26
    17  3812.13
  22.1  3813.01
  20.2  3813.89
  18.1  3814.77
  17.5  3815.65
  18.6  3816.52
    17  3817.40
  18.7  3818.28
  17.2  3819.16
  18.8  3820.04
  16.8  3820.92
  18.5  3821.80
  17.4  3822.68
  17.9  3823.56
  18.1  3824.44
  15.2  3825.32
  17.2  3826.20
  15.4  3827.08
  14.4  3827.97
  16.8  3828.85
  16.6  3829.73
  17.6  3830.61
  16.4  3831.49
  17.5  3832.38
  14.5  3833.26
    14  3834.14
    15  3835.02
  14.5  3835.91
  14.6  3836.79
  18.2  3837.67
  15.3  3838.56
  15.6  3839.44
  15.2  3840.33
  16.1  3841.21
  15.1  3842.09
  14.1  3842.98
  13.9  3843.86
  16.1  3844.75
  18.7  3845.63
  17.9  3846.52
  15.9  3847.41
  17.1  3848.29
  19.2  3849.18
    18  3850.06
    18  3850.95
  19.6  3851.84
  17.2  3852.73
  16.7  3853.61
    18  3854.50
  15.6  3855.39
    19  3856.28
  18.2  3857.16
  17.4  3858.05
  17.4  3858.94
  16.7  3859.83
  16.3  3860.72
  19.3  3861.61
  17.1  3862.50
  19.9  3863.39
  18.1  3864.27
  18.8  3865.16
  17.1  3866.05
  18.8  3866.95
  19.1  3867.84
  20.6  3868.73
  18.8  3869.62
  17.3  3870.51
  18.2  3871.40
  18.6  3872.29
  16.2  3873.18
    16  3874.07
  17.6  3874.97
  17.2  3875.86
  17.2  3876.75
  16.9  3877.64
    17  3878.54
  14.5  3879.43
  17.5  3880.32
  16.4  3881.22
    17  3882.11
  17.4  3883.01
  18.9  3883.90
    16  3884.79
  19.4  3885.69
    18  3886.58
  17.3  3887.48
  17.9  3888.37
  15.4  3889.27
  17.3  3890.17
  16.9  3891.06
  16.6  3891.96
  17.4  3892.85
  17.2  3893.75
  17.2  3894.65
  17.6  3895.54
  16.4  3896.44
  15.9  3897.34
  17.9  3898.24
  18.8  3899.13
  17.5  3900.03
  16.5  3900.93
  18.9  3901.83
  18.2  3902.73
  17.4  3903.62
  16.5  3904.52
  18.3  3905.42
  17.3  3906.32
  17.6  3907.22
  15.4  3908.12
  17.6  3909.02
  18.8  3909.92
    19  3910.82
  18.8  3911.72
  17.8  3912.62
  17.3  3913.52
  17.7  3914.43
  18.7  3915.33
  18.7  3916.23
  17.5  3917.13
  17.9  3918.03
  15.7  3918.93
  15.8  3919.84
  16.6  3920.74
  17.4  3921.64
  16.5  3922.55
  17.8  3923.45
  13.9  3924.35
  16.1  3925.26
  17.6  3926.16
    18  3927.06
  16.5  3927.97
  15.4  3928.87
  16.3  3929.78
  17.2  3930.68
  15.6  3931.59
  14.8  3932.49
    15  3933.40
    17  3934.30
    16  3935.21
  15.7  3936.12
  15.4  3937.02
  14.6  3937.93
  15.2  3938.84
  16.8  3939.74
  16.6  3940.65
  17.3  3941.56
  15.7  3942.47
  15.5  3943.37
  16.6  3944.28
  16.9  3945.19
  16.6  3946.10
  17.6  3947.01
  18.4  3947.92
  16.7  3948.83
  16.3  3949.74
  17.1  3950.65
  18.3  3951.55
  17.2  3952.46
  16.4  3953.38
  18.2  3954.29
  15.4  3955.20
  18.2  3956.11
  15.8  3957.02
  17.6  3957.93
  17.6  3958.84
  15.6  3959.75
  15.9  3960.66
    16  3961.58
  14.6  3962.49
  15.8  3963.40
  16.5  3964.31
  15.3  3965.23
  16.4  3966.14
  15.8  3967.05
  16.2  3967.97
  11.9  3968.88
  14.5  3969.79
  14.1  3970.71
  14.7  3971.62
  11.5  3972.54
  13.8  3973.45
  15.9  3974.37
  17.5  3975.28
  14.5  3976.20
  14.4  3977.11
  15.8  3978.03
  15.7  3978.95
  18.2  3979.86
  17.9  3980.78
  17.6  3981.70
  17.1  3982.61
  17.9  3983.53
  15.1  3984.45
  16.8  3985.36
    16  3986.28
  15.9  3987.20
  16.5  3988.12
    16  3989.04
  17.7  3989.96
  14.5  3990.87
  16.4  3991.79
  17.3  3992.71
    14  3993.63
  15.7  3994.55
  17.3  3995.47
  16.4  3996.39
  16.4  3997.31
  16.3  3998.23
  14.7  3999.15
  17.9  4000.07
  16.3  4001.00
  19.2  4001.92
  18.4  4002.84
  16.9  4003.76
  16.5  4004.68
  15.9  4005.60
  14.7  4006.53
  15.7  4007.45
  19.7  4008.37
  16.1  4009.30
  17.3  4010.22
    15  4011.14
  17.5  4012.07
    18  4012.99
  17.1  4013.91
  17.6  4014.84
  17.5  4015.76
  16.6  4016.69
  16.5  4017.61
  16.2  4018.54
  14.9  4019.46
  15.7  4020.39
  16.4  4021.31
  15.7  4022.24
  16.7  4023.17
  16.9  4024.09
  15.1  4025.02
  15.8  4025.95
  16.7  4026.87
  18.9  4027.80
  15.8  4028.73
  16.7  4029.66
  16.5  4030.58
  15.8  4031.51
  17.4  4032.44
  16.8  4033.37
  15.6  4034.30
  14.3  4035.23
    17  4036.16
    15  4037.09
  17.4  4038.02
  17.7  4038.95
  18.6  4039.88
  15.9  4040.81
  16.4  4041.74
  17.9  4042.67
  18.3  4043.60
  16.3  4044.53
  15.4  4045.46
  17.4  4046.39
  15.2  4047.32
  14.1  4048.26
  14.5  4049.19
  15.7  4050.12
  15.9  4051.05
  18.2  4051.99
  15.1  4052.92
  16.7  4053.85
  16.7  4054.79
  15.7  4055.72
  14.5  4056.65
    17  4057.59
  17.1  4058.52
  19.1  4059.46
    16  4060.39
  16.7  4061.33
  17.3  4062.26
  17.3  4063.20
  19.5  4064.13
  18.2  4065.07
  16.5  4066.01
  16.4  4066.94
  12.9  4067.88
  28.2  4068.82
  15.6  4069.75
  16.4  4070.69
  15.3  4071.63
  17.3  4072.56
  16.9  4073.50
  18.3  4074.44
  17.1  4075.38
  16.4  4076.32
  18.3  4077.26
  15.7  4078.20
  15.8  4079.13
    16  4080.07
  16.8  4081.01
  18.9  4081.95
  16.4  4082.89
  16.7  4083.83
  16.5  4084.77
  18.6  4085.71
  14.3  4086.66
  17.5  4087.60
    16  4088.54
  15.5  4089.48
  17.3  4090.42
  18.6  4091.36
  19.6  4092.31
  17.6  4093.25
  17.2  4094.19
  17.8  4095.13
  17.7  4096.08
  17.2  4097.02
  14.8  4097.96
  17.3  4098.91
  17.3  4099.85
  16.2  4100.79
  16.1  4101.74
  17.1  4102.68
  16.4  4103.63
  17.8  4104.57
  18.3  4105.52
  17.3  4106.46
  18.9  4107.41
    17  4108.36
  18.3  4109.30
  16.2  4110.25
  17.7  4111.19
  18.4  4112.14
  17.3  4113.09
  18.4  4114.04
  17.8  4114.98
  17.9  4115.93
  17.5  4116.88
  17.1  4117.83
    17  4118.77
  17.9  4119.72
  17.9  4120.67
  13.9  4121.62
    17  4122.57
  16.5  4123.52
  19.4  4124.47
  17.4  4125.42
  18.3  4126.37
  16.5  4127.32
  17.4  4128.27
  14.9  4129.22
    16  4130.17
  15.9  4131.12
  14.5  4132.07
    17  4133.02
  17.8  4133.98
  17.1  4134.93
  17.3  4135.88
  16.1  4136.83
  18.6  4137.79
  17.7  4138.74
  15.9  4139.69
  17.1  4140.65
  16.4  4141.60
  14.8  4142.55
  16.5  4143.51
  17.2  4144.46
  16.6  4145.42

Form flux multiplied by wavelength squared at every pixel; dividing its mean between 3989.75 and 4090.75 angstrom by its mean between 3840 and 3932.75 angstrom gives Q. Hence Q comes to 1.04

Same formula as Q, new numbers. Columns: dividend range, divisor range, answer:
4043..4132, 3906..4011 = 1.10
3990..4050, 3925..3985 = 1.05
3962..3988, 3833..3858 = 1.01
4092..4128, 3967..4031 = 1.13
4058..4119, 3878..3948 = 1.11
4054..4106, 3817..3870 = 1.13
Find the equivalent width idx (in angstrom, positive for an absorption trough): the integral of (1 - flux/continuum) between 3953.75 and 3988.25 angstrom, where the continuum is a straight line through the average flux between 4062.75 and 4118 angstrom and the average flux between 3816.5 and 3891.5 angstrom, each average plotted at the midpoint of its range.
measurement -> 2.6 angstrom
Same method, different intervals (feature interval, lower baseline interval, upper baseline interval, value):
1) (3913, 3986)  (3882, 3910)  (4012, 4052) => 3.1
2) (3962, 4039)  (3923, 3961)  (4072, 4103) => 2.2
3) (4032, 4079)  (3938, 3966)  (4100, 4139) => 0.4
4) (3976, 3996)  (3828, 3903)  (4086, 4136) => 0.9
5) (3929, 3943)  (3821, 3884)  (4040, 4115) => 0.9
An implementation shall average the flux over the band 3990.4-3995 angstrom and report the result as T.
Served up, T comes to 15.6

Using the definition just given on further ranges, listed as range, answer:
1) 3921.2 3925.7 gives 16.3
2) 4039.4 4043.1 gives 17.2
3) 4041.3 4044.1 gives 17.5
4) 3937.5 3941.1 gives 15.8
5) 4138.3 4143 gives 16.4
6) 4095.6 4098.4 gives 16.6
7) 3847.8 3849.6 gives 18.1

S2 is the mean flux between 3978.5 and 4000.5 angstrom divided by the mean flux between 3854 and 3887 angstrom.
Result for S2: 0.93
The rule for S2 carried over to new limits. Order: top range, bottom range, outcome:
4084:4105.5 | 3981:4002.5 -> 1.03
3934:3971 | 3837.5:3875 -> 0.93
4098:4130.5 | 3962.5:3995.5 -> 1.09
